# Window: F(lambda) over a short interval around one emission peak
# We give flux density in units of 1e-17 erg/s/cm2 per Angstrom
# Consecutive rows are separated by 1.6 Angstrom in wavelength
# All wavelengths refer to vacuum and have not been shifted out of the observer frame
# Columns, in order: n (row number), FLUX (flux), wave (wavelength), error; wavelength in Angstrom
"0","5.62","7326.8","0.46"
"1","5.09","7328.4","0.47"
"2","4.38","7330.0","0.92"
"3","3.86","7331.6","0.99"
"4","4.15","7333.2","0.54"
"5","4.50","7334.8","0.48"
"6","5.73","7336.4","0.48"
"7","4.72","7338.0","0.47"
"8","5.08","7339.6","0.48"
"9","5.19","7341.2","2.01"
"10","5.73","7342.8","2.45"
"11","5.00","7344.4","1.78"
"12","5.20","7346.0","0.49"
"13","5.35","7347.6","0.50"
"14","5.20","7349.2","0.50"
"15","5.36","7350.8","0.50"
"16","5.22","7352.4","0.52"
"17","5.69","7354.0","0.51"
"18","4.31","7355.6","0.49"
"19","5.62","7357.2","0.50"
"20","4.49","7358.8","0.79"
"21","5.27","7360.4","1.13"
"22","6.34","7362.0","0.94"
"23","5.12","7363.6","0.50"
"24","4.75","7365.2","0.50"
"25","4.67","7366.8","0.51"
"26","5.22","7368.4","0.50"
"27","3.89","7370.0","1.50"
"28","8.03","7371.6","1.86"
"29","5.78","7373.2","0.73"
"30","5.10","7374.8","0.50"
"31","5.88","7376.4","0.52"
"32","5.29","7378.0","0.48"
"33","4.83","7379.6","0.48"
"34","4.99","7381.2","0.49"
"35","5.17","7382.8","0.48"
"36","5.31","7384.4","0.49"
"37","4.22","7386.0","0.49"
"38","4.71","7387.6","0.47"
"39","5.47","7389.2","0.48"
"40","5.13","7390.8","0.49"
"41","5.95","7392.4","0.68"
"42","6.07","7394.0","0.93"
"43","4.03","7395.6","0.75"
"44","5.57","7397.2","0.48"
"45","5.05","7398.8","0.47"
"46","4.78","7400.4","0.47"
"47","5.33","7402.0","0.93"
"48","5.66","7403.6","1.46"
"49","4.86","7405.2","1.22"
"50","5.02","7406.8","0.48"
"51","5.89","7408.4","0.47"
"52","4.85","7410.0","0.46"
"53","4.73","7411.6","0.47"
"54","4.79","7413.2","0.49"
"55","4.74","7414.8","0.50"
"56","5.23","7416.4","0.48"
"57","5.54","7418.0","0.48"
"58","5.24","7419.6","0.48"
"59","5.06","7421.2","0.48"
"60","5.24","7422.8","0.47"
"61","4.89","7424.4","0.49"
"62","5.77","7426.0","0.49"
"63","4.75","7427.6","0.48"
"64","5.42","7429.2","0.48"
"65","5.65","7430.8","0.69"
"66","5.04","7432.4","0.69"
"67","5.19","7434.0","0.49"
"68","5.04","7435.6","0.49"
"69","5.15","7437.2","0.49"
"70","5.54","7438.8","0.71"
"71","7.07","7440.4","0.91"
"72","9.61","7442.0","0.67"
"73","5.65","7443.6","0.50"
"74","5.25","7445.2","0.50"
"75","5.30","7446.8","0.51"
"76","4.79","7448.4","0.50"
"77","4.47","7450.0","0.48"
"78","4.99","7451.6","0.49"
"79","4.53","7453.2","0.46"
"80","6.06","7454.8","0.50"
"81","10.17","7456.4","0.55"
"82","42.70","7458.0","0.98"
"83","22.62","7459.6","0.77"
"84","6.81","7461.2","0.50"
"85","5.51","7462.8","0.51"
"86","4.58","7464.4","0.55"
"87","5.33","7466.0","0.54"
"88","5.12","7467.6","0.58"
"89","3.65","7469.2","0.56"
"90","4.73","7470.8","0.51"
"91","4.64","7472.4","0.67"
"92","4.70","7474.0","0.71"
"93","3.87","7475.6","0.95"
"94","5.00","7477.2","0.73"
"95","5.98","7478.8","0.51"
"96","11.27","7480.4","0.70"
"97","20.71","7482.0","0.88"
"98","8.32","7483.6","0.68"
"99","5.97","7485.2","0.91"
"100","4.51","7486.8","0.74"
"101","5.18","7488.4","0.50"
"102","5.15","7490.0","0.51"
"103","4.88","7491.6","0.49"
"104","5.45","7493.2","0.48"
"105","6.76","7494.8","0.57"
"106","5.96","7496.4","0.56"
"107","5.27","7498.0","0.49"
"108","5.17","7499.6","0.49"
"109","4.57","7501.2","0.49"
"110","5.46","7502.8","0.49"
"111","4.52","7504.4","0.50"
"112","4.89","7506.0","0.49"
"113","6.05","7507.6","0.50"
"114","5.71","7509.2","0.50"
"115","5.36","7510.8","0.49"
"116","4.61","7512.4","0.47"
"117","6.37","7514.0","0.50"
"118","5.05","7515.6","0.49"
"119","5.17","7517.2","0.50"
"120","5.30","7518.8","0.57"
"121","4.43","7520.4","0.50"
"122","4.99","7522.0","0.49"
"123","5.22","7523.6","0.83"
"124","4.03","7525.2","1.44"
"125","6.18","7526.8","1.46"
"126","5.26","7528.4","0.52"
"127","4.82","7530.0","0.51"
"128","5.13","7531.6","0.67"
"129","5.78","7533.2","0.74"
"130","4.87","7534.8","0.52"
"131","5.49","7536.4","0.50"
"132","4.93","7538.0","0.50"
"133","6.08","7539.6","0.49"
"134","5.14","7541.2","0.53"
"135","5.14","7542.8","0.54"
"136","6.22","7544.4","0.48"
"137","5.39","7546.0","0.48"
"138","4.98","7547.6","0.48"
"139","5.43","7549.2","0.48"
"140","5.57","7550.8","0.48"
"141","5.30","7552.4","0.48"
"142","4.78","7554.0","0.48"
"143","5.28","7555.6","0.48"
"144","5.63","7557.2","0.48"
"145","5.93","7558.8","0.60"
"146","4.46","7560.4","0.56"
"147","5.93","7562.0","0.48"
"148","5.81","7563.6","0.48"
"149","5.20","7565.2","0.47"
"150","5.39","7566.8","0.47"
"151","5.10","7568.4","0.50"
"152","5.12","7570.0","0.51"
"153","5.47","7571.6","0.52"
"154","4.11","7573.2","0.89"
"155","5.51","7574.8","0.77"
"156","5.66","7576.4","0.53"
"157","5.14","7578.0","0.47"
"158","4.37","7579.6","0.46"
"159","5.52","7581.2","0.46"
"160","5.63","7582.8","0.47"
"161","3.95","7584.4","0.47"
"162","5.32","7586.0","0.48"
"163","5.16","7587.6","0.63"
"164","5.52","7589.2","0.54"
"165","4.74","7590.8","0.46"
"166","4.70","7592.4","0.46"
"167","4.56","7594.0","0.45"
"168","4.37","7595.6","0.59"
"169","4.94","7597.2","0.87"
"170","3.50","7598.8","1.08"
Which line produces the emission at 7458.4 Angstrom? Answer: H-alpha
